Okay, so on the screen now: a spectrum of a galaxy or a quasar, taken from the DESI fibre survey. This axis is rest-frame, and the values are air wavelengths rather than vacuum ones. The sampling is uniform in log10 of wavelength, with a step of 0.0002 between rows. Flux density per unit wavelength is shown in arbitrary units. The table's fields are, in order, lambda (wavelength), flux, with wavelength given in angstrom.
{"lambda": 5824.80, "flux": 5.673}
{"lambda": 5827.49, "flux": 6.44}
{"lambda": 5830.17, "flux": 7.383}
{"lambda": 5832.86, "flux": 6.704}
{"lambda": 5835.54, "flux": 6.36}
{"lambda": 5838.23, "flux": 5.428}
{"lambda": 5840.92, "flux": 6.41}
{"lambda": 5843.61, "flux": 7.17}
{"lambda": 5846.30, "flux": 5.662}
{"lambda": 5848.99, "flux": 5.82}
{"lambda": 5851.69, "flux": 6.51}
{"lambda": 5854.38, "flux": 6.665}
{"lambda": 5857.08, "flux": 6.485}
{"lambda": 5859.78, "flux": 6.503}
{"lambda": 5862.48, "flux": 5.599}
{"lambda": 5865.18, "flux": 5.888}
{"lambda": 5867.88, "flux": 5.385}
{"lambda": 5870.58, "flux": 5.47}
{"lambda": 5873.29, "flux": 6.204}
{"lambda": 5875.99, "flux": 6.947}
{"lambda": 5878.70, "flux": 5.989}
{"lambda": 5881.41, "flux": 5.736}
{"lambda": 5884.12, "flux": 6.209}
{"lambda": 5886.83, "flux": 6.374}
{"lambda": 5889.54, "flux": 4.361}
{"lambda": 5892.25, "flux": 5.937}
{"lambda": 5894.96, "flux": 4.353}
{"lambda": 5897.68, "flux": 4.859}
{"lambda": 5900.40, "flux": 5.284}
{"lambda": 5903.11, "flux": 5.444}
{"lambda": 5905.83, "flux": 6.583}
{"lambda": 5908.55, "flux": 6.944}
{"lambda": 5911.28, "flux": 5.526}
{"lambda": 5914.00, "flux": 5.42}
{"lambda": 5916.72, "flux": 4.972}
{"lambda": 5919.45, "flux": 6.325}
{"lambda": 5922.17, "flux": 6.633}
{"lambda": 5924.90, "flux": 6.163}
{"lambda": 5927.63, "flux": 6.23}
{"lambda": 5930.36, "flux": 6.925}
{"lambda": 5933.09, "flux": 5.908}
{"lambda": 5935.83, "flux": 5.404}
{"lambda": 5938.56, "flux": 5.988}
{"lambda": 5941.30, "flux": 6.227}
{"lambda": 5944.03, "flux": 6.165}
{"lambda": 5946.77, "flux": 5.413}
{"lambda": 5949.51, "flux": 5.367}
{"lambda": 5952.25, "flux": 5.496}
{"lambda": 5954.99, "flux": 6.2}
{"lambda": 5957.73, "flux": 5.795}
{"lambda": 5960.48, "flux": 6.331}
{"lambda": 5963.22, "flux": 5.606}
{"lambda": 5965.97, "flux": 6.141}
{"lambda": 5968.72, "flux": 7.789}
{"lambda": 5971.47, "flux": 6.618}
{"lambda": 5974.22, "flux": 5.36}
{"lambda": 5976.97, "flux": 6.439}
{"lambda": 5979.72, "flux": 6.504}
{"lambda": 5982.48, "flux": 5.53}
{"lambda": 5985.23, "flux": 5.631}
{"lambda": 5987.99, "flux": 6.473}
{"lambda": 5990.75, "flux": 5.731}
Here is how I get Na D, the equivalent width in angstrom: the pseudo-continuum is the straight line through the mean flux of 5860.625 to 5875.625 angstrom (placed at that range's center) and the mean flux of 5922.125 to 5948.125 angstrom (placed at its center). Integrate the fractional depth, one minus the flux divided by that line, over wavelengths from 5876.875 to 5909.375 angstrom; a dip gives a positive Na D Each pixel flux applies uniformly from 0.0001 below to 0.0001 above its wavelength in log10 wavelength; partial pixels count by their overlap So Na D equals 1.3 angstrom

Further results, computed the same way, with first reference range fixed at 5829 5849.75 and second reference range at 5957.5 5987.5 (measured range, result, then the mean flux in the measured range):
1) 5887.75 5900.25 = 2.6 angstrom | 4.97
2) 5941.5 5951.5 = 0.8 angstrom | 5.71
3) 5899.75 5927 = 1.4 angstrom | 5.96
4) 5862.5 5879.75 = 1.0 angstrom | 5.95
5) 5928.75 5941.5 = 0.3 angstrom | 6.08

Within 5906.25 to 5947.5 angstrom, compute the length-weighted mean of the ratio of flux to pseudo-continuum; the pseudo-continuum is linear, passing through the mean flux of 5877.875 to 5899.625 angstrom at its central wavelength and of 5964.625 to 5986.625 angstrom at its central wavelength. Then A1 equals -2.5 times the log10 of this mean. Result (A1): -0.04 mag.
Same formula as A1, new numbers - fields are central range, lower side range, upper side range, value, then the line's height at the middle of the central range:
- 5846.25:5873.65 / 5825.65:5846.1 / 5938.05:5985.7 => 0.07 mag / 6.4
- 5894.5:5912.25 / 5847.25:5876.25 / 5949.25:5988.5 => 0.09 mag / 6.1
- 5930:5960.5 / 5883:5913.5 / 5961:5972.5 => 0.06 mag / 6.24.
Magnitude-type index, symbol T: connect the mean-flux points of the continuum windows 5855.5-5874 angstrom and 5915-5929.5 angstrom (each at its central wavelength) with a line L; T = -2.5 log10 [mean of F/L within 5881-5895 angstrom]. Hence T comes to 0.08 mag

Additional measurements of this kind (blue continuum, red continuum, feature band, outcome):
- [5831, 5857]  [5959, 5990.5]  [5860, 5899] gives 0.11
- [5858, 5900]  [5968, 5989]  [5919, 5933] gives -0.08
